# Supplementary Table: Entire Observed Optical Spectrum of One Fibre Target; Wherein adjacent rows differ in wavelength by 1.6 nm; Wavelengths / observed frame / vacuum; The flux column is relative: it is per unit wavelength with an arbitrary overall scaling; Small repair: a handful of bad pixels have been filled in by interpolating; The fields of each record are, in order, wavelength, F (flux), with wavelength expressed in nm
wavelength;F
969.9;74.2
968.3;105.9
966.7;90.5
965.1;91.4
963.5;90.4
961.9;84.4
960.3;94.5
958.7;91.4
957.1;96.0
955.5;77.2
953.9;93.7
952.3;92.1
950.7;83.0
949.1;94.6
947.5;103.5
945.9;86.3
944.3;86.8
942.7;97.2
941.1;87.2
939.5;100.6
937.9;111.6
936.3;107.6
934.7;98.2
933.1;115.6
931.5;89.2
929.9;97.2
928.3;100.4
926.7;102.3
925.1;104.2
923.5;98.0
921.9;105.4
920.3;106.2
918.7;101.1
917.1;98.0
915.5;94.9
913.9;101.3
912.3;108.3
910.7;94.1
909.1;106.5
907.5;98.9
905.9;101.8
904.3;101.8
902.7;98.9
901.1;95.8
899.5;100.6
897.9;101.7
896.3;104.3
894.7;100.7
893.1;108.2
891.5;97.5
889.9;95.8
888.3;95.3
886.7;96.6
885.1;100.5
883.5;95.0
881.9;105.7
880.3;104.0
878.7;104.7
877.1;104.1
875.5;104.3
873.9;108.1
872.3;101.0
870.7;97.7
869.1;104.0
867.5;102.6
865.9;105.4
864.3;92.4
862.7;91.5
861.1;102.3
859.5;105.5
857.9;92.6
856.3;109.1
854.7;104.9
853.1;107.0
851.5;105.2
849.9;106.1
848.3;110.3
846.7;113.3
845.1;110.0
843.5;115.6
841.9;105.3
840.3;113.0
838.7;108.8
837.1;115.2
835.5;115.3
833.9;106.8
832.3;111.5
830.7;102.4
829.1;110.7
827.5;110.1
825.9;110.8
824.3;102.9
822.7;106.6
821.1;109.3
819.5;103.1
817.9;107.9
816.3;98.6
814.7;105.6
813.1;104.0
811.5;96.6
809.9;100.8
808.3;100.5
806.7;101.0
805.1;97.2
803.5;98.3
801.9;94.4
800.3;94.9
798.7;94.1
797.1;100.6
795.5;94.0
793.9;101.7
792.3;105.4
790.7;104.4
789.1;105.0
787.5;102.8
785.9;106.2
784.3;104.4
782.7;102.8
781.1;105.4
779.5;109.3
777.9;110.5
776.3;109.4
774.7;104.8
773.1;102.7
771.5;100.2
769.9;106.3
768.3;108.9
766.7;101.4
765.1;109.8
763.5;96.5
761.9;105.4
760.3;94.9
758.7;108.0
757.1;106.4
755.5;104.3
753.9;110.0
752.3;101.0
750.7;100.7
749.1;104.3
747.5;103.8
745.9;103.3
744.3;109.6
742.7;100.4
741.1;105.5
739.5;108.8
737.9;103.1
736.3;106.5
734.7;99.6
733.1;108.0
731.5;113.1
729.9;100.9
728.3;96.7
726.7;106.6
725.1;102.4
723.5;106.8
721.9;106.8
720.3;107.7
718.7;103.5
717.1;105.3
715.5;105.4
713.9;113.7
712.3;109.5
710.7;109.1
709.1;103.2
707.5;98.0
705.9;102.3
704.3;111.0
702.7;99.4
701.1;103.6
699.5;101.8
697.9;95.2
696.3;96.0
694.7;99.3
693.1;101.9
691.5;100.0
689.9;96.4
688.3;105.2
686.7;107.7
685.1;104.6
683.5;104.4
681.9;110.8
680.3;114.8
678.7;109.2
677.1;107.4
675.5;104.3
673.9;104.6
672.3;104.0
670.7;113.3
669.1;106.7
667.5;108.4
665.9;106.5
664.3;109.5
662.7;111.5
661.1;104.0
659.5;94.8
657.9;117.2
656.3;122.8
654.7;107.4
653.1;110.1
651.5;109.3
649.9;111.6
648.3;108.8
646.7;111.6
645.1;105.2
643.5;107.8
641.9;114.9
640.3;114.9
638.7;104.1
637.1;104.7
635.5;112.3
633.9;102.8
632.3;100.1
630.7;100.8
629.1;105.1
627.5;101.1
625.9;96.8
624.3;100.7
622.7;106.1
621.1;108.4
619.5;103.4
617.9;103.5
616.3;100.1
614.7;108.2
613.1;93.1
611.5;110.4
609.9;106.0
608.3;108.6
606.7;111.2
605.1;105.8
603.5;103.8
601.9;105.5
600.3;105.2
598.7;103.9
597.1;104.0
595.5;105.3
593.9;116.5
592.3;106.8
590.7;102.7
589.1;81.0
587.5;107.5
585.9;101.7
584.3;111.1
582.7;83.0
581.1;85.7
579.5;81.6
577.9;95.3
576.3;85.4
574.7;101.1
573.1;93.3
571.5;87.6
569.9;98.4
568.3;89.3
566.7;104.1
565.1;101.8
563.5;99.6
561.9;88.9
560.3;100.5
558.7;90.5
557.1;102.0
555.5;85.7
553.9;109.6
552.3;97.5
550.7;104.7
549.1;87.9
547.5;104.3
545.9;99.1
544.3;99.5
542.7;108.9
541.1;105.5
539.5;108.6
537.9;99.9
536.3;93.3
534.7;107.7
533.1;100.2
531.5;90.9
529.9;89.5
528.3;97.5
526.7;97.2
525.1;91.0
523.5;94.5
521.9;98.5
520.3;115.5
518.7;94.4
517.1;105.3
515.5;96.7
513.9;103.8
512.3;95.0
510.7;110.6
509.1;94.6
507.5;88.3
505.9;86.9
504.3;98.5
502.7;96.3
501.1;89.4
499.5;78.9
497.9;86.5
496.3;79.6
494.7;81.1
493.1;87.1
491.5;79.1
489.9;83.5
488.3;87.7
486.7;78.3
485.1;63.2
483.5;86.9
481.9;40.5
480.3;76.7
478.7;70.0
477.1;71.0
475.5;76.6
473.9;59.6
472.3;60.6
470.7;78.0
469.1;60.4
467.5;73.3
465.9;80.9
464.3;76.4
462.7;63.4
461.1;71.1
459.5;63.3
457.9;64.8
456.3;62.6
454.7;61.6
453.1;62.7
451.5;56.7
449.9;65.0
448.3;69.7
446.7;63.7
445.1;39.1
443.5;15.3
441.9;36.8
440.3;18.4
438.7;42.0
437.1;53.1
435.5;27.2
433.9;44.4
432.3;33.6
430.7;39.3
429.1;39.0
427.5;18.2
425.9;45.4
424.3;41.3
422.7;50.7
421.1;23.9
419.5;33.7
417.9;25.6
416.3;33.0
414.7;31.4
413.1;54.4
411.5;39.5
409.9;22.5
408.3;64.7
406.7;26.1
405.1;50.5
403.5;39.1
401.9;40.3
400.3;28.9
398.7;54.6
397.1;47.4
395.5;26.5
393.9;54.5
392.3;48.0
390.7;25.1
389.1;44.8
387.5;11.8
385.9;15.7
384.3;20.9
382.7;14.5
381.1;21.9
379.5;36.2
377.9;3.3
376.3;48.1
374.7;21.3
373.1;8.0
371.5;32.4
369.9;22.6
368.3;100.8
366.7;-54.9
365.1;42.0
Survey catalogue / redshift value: 0.12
